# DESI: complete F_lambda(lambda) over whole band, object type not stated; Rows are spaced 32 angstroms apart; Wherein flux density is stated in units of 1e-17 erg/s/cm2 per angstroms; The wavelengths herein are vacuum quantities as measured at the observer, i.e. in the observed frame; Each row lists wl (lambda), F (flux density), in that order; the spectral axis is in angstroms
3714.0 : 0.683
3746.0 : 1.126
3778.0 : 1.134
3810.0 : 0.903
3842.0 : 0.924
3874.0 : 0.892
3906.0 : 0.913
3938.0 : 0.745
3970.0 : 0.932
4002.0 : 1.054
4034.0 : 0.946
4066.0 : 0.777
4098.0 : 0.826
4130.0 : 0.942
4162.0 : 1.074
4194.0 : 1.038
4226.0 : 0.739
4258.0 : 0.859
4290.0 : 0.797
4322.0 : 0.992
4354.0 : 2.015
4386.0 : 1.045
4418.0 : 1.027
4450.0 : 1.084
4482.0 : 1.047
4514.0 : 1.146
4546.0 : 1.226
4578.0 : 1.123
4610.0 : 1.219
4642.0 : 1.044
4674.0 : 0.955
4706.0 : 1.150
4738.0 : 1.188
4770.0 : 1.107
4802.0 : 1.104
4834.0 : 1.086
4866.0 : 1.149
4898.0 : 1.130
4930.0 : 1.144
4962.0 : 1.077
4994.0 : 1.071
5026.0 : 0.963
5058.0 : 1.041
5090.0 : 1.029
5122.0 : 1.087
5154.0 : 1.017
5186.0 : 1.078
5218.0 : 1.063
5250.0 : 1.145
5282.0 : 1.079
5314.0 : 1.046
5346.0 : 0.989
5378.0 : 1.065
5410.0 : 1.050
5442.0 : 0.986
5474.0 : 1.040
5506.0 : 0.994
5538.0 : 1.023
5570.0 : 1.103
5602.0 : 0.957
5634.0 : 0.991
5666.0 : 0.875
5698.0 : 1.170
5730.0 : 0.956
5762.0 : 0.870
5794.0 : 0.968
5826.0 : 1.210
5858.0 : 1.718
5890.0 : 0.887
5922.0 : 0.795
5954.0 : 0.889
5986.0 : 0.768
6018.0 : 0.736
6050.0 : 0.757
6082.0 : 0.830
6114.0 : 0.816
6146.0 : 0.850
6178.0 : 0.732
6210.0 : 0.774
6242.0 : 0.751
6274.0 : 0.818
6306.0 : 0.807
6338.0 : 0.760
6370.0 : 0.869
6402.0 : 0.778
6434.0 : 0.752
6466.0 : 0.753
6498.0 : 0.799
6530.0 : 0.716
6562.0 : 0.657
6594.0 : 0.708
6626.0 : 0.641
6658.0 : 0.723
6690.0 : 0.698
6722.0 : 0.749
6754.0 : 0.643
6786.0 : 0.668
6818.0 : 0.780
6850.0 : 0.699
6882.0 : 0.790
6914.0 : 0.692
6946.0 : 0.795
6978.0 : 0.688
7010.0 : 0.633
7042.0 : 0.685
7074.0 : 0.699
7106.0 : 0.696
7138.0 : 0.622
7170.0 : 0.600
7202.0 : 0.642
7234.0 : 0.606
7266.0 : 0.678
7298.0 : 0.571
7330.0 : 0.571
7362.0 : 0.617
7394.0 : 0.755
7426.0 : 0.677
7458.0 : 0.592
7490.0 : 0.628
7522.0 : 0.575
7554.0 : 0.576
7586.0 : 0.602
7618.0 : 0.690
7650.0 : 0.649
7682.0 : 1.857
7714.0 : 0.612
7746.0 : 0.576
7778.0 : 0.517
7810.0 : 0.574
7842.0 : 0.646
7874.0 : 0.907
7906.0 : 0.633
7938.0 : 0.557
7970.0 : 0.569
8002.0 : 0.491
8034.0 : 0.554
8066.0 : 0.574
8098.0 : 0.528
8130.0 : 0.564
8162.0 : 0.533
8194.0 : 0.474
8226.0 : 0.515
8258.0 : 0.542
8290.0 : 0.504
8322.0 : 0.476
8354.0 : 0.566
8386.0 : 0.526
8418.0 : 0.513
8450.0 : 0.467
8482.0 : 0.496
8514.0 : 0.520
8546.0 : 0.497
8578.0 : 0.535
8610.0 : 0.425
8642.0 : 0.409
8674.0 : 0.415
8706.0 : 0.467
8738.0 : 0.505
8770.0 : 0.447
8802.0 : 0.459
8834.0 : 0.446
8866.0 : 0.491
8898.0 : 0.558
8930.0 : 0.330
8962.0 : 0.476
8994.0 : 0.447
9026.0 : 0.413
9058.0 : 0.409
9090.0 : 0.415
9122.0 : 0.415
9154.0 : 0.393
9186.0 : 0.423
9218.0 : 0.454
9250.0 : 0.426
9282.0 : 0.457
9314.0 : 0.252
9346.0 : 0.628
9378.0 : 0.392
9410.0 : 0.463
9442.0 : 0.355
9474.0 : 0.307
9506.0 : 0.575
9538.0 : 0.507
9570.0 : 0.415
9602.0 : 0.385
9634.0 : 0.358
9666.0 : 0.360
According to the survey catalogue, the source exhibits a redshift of 0.171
